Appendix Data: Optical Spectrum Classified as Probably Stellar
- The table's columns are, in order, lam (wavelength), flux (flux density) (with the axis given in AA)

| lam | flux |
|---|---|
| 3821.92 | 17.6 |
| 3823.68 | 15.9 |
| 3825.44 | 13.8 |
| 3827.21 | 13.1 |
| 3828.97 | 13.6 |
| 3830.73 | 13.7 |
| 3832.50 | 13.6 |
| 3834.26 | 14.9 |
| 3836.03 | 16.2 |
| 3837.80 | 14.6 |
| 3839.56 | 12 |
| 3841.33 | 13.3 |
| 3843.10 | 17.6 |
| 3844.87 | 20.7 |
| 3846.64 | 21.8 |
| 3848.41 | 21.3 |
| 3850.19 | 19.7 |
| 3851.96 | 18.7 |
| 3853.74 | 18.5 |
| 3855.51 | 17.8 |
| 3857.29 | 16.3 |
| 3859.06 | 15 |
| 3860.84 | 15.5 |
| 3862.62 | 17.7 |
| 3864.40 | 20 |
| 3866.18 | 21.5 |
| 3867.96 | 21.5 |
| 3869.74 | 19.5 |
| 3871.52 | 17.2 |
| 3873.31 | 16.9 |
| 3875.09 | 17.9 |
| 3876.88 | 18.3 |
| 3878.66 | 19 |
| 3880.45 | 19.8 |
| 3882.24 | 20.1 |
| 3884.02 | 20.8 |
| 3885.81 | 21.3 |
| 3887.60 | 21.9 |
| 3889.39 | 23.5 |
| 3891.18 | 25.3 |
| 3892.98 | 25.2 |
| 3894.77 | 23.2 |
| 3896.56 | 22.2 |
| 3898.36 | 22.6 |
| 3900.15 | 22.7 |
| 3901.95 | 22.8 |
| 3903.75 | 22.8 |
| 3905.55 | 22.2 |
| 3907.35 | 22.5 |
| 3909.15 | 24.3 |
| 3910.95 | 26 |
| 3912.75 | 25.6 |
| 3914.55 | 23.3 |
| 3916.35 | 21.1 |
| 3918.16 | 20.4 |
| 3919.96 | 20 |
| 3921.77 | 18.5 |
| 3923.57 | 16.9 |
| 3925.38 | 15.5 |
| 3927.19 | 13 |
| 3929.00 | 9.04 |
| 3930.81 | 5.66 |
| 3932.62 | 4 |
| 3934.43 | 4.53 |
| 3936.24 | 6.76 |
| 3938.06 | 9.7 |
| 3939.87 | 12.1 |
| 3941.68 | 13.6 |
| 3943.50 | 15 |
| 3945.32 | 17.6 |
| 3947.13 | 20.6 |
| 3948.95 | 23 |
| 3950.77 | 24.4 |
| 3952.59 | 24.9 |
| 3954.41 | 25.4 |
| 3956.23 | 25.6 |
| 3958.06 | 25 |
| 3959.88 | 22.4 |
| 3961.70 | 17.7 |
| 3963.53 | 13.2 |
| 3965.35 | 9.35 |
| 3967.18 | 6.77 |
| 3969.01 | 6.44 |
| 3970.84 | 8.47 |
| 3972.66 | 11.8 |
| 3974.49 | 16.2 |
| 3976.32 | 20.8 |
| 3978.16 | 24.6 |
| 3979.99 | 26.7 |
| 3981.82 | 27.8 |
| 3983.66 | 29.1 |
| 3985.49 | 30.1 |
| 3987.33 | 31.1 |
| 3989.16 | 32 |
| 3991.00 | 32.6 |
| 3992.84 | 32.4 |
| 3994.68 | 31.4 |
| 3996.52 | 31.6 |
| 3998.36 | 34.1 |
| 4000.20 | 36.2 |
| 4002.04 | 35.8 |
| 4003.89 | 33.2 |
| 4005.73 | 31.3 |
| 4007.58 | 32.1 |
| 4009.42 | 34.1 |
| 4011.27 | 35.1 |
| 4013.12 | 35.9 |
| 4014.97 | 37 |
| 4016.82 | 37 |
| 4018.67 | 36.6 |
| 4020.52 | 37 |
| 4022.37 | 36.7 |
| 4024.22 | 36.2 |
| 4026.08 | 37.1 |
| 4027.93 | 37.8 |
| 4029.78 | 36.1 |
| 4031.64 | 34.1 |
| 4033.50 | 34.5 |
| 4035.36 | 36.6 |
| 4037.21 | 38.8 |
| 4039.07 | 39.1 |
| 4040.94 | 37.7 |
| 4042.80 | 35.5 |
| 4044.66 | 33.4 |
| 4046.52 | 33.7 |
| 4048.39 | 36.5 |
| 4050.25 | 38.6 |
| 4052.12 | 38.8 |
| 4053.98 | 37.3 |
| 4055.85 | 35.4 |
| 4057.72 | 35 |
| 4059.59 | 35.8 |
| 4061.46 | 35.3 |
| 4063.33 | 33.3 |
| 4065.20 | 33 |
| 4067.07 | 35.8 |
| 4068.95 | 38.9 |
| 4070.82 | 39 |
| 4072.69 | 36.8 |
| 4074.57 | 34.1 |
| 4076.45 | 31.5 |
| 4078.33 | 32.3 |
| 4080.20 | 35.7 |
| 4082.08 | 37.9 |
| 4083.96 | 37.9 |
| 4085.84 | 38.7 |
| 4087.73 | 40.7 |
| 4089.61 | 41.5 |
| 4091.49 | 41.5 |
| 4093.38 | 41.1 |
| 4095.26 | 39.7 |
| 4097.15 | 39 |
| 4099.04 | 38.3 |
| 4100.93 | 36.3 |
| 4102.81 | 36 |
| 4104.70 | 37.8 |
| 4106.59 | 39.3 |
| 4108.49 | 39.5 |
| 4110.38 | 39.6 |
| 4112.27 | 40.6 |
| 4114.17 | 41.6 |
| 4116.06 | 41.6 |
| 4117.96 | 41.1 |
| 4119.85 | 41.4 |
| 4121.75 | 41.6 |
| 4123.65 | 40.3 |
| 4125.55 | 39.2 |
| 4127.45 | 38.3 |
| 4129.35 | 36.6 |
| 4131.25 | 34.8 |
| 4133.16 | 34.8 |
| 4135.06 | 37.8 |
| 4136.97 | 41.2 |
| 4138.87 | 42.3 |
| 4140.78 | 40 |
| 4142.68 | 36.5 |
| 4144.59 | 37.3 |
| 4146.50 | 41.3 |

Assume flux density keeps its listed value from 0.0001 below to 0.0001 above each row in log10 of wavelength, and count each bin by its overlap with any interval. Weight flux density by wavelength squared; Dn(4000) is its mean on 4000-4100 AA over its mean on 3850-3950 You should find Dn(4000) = 2.13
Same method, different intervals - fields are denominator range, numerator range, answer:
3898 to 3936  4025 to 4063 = 2.16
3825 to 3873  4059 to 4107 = 2.46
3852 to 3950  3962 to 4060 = 1.78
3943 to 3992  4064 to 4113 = 1.90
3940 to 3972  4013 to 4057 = 2.18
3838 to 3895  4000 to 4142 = 2.15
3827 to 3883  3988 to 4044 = 2.18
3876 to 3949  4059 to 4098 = 2.18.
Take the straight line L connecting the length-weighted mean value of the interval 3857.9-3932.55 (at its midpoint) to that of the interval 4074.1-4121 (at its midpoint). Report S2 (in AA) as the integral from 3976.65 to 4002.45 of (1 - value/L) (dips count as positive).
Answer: -1.95 AA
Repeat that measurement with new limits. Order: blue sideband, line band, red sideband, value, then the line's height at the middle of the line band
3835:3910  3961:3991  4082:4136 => 9.0 AA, 28.3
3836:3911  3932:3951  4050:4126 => 9.1 AA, 25.7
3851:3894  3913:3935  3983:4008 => 8.8 AA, 24.9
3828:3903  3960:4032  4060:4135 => 3.8 AA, 29.7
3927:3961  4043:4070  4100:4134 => -4.3 AA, 30.9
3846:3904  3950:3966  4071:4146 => 3.4 AA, 26.7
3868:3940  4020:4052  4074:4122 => -4.2 AA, 32.3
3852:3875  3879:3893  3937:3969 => -3.0 AA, 18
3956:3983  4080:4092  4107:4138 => -1.8 AA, 34.1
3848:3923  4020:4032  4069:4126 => -1.4 AA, 32.7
